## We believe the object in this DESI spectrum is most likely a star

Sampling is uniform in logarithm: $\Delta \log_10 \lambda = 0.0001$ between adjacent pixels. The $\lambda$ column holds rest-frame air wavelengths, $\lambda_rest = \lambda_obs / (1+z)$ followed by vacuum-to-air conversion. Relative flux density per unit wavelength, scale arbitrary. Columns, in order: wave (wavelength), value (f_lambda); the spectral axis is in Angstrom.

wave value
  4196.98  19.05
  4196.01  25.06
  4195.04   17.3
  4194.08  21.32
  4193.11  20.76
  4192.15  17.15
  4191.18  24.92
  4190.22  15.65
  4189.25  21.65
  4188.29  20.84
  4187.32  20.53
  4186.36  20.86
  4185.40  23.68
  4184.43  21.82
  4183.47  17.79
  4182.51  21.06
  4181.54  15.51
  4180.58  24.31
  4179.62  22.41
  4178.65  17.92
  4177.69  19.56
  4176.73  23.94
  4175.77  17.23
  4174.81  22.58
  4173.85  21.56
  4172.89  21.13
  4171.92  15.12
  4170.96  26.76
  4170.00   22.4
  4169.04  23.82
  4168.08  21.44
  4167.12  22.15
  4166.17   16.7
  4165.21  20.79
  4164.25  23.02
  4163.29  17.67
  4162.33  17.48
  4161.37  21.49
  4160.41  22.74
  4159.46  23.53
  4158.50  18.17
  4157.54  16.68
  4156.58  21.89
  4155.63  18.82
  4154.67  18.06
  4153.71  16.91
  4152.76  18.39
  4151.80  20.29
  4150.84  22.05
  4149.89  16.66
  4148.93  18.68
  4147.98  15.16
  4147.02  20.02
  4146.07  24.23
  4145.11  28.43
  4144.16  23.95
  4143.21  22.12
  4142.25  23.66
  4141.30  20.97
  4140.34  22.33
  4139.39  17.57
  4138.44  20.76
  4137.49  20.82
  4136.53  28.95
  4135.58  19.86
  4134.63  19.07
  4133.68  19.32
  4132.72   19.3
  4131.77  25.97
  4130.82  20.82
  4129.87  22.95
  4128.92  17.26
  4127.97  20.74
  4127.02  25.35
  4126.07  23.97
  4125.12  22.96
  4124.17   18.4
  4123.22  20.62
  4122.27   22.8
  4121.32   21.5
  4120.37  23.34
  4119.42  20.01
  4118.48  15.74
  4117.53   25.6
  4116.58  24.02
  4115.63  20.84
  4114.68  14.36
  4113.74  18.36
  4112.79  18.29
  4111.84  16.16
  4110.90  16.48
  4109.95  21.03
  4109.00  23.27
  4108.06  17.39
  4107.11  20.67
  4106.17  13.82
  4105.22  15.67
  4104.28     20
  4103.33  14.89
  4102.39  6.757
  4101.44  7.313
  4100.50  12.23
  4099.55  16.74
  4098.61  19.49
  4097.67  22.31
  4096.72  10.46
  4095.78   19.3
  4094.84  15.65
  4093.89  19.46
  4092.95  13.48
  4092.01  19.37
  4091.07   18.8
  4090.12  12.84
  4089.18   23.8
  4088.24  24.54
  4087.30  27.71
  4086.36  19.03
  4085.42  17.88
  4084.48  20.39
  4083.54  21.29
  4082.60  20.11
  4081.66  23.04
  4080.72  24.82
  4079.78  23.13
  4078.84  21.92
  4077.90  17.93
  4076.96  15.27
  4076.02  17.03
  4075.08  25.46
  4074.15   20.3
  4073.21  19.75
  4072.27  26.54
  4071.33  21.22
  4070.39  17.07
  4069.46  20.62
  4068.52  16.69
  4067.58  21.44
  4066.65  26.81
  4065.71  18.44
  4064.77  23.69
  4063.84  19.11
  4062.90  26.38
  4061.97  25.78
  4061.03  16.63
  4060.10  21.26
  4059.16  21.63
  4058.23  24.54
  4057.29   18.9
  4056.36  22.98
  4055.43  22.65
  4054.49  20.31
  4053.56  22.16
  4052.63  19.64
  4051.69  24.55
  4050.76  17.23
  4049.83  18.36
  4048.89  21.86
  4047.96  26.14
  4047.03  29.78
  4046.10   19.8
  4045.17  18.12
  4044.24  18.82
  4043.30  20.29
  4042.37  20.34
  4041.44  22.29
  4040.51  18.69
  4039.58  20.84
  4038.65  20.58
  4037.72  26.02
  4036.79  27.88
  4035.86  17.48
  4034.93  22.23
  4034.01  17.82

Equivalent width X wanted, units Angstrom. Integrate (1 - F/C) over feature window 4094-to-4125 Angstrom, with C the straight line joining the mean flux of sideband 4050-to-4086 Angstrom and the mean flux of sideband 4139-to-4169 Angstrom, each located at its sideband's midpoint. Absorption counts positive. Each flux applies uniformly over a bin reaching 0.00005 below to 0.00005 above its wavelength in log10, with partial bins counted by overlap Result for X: 4.2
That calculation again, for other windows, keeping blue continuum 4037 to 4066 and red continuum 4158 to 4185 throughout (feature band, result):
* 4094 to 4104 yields 3.04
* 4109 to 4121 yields 0.82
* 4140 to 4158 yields 0.36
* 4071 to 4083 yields 0.08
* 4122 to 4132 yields -0.39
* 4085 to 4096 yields 1.03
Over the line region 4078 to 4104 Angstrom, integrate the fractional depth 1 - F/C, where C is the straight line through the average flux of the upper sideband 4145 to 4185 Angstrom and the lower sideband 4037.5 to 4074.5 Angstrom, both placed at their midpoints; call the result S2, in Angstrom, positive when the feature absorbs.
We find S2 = 3.3 Angstrom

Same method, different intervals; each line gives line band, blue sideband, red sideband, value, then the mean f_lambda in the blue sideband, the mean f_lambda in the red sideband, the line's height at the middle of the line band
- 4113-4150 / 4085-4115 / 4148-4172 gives -4.8 Angstrom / 17.4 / 20.1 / 18.8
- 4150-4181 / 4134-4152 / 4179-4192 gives 0.8 Angstrom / 21.3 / 20.7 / 21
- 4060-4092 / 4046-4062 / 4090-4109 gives -3.5 Angstrom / 21.8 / 16.1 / 19.1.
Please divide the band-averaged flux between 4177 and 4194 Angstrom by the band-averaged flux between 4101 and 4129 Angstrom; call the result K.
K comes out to 1.08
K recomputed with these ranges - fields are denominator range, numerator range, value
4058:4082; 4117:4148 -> 1.02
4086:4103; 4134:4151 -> 1.25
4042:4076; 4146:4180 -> 0.94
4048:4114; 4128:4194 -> 1.06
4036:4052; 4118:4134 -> 0.98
